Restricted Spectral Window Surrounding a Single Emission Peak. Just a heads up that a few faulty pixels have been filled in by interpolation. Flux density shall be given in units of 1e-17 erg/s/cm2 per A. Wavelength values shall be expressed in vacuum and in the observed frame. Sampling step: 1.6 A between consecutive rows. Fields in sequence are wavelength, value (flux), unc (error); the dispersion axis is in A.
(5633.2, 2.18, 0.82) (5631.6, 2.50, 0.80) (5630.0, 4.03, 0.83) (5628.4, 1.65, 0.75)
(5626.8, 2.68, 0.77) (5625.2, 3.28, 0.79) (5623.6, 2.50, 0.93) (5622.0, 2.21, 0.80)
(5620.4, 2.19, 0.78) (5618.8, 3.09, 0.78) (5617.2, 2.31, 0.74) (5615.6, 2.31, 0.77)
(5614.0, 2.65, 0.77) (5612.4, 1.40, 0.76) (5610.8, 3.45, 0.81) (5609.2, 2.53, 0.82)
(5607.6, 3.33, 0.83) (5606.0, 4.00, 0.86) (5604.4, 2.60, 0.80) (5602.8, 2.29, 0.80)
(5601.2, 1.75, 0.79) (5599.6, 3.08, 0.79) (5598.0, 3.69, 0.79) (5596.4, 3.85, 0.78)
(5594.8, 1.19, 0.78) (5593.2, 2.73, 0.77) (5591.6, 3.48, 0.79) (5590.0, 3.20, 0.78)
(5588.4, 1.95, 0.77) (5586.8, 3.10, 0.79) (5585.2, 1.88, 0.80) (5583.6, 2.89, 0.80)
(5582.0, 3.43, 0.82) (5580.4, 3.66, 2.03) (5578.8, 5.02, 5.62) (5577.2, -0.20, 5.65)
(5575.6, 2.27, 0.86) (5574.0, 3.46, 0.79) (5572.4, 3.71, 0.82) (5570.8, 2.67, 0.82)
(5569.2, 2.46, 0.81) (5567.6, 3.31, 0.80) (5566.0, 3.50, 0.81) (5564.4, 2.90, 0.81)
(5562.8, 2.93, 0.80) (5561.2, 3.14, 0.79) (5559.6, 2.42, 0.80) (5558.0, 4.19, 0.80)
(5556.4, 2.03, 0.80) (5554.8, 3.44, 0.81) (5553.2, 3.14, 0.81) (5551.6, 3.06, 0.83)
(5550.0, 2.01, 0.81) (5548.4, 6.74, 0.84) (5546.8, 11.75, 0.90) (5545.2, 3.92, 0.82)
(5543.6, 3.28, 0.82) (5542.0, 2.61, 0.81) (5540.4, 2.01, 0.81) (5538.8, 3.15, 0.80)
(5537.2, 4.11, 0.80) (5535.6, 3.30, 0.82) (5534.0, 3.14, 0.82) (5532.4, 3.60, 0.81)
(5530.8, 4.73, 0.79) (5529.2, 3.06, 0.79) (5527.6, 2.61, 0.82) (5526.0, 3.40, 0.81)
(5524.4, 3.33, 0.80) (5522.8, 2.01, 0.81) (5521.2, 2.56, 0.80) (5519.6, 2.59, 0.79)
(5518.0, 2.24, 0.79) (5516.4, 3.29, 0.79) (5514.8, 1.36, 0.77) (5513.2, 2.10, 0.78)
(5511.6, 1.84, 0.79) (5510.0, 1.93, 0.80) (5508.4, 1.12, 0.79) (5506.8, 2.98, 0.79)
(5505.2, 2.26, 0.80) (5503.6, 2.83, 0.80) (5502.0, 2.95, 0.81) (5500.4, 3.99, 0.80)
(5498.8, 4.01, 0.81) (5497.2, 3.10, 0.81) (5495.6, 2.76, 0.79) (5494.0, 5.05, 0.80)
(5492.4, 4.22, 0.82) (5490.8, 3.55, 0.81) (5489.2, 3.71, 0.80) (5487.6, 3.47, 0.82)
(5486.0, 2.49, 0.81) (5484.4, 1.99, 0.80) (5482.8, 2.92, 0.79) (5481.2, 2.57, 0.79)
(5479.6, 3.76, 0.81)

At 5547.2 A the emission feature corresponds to [O III] 5007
